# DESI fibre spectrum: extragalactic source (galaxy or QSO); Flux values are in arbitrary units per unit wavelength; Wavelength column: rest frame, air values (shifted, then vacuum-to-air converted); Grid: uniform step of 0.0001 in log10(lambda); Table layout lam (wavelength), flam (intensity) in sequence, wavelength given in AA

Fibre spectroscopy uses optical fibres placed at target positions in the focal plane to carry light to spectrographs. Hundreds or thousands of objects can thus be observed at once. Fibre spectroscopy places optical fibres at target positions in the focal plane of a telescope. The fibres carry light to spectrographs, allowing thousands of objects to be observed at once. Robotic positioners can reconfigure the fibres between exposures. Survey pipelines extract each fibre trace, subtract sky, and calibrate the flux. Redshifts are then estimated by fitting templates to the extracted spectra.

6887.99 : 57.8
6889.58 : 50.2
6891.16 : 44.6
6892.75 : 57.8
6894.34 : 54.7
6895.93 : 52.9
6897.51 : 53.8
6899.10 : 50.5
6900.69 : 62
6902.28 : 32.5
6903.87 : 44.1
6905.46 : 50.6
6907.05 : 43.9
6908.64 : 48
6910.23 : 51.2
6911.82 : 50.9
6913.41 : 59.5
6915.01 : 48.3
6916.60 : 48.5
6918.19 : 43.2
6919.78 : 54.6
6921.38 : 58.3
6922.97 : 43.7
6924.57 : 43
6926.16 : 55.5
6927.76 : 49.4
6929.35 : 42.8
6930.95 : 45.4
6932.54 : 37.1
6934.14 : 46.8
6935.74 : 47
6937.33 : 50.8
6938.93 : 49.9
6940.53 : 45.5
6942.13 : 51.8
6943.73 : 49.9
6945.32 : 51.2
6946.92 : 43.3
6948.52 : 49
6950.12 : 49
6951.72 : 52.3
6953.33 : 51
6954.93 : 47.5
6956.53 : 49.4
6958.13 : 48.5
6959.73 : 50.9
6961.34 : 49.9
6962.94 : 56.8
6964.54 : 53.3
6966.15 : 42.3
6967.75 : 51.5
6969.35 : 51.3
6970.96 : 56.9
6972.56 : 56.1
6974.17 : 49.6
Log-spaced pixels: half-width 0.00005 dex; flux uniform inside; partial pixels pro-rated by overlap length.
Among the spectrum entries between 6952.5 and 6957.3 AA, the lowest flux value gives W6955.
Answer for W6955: 47.5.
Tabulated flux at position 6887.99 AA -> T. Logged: 57.8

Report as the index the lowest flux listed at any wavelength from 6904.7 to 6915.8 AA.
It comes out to 43.9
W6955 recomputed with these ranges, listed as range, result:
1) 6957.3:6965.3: 48.5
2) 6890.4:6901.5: 44.6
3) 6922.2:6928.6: 43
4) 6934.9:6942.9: 45.5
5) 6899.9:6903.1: 32.5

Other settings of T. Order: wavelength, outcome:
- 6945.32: 51.2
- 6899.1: 50.5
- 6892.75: 57.8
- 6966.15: 42.3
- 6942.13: 51.8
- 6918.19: 43.2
